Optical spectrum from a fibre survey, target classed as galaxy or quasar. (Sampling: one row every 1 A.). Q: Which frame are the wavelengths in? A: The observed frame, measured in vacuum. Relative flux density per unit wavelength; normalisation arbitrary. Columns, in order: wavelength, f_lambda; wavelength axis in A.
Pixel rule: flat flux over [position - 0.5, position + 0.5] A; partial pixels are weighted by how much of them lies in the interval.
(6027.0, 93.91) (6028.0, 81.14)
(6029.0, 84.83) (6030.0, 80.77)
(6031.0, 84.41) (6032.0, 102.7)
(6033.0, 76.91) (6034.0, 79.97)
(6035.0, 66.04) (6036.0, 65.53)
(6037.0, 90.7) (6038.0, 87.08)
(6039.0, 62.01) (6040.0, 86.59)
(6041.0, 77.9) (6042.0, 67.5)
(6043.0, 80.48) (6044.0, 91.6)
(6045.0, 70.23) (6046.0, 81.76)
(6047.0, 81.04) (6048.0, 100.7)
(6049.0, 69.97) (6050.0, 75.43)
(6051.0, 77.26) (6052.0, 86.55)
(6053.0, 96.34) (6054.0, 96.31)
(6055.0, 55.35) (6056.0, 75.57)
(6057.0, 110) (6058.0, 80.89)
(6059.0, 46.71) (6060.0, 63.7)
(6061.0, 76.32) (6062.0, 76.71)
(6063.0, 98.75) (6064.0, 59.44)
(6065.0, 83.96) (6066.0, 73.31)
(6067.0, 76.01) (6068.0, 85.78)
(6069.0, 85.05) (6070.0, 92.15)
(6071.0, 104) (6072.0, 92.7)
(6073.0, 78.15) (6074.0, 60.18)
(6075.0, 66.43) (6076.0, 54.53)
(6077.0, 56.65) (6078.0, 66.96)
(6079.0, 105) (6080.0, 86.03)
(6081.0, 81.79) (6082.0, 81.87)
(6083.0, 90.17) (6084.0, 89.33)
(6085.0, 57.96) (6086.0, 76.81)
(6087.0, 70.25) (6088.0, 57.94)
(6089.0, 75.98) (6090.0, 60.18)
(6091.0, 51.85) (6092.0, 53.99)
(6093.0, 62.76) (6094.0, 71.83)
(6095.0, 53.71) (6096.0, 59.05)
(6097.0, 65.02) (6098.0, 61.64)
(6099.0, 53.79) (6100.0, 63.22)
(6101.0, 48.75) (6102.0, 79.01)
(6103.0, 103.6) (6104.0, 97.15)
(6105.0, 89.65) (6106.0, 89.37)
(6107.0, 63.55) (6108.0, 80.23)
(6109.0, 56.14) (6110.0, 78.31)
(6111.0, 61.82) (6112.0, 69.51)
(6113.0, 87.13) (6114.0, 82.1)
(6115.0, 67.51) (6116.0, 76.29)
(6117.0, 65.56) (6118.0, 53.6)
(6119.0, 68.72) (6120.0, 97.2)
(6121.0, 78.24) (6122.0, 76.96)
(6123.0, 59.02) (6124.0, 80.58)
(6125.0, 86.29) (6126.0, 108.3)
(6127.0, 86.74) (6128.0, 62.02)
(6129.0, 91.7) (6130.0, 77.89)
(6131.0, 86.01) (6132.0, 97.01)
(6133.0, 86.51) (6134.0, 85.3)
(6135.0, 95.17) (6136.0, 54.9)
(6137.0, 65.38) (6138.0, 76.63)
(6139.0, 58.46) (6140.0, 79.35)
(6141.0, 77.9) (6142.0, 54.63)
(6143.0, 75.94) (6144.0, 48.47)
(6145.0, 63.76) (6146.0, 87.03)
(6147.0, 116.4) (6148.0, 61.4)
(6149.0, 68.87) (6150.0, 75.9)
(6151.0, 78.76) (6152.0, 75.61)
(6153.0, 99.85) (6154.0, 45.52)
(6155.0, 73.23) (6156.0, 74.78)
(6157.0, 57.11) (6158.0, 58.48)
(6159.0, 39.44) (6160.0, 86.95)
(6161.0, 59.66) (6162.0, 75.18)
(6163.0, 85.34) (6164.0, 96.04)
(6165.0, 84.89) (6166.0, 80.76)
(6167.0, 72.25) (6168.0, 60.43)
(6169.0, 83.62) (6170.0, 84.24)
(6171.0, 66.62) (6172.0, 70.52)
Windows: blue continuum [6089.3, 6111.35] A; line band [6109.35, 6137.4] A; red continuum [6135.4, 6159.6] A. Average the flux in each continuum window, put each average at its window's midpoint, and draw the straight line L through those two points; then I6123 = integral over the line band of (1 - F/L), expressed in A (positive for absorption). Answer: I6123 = -3.6 A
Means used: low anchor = 68.5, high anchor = 69.7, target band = 78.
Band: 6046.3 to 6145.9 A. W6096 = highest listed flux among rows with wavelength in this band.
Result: 110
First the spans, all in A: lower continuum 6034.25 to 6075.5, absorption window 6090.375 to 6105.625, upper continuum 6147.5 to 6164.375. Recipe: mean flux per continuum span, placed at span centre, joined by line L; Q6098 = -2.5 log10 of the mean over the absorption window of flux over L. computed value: 0.12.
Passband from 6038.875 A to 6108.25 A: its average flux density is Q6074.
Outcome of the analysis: 75.8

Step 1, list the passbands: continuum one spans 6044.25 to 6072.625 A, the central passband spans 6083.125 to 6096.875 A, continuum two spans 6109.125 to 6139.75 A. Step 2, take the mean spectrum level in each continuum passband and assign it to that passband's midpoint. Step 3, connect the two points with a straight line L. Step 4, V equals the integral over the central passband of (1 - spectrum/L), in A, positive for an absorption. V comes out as 2.4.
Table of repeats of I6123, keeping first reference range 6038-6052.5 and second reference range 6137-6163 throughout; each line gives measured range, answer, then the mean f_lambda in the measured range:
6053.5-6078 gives 0.3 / 76.8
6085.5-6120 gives 2.3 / 69.7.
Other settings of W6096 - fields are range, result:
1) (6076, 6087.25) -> 105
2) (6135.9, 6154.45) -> 116.4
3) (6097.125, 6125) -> 103.6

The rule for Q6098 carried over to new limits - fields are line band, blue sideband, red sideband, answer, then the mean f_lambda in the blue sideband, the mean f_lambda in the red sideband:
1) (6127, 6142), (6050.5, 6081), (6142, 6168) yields -0.05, 78.9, 73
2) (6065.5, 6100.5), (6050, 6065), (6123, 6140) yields 0.10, 78.6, 80.5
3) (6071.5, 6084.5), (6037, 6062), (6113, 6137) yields 0.02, 79.2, 79.2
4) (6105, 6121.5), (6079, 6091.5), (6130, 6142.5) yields 0.02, 74.6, 76.5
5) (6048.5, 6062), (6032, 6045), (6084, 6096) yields -0.06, 78.4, 64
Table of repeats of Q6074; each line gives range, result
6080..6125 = 71.9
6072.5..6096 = 69.8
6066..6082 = 79.3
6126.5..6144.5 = 75.6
